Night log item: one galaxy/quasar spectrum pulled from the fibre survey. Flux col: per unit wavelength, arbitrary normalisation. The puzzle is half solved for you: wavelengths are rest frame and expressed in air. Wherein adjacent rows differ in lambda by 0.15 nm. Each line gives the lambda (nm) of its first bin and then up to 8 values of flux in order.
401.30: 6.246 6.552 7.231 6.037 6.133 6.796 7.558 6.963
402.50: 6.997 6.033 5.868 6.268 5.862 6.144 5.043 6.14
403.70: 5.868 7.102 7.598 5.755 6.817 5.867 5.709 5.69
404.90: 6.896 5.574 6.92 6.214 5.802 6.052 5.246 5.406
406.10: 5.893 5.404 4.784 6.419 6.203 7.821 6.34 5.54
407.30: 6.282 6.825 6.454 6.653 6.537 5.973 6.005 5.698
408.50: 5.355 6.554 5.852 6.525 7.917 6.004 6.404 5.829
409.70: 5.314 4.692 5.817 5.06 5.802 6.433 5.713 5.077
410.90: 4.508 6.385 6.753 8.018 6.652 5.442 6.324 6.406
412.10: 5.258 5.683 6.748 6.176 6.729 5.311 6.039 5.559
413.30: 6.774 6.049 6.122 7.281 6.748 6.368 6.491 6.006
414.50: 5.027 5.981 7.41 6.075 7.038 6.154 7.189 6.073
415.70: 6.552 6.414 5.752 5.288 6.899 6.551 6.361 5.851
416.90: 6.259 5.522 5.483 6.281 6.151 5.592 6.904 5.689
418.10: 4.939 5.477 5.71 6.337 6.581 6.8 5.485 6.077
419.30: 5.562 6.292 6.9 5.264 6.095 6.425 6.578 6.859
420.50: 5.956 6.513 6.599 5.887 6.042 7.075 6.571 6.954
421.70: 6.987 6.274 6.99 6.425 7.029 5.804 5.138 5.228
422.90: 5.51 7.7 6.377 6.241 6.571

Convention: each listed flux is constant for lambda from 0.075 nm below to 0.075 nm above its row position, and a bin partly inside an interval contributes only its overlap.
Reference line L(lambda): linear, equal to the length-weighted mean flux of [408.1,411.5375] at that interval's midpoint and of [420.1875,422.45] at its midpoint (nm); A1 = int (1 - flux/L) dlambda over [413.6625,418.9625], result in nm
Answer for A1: 0.096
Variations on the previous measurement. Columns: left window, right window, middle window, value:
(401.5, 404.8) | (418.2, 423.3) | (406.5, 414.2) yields 0.186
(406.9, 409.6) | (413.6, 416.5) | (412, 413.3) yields 0.071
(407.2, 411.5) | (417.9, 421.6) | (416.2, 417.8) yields 0.010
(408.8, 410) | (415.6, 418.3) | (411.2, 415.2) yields -0.179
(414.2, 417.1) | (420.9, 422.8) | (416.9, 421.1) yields 0.154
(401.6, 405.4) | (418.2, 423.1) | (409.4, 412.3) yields 0.203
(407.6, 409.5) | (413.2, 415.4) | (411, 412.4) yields 0.002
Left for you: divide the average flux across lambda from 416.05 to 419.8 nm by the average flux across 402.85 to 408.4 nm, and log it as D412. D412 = 1.0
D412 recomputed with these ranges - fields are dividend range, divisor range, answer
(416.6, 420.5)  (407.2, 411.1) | 1.01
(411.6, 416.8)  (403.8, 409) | 1.01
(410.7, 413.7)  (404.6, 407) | 1.02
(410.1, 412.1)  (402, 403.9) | 0.95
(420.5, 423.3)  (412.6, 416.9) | 1.01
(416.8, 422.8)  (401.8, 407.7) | 0.99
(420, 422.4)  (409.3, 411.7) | 1.12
